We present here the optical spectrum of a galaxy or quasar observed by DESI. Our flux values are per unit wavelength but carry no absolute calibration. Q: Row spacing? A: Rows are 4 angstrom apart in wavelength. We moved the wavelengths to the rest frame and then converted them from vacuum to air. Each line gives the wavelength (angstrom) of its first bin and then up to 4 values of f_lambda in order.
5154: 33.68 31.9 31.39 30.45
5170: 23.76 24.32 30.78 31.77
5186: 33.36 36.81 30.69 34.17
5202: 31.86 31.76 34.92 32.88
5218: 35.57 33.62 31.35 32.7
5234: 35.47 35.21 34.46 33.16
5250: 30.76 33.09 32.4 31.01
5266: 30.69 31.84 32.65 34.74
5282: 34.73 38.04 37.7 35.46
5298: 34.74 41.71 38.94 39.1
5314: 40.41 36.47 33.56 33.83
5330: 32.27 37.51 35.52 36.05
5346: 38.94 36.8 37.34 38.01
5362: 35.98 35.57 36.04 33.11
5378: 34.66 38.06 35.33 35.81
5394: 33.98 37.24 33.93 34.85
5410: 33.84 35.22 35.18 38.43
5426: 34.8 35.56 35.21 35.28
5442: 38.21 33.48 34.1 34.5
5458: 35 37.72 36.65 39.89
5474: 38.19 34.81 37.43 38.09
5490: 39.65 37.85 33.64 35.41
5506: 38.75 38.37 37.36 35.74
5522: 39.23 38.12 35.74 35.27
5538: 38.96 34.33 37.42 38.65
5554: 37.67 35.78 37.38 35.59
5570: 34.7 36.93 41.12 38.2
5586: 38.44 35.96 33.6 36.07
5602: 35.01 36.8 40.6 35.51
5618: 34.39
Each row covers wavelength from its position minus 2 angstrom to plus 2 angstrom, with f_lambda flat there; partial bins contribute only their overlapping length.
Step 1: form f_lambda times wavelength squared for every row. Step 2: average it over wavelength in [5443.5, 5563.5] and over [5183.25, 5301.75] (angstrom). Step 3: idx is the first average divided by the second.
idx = 1.20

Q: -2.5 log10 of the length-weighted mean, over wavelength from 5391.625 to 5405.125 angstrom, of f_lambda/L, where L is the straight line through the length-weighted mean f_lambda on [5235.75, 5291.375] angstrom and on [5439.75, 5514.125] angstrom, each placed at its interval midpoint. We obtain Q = 0.02 mag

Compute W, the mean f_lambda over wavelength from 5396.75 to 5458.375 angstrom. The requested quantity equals 35.3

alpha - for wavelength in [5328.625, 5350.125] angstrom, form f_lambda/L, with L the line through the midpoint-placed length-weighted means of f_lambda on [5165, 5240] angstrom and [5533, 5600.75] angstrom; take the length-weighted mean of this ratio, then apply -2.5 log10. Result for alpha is -0.07 mag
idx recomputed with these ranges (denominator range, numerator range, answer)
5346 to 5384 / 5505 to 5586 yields 1.10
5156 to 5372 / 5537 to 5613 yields 1.21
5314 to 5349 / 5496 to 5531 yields 1.10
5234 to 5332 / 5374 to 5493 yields 1.09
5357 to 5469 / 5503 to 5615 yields 1.10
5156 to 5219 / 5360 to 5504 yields 1.25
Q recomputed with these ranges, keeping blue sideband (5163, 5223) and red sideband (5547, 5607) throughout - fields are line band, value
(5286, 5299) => -0.10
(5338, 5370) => -0.09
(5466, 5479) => -0.07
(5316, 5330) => -0.03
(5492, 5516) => -0.03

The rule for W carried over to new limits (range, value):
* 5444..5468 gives 35.2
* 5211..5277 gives 33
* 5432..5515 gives 36.6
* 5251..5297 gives 33.8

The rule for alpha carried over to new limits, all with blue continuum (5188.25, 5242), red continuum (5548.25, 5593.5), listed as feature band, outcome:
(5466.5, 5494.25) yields -0.048 mag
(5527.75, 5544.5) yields 0.020 mag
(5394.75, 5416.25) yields 0.018 mag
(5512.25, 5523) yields -0.018 mag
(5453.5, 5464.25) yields 0.004 mag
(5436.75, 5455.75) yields 0.025 mag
